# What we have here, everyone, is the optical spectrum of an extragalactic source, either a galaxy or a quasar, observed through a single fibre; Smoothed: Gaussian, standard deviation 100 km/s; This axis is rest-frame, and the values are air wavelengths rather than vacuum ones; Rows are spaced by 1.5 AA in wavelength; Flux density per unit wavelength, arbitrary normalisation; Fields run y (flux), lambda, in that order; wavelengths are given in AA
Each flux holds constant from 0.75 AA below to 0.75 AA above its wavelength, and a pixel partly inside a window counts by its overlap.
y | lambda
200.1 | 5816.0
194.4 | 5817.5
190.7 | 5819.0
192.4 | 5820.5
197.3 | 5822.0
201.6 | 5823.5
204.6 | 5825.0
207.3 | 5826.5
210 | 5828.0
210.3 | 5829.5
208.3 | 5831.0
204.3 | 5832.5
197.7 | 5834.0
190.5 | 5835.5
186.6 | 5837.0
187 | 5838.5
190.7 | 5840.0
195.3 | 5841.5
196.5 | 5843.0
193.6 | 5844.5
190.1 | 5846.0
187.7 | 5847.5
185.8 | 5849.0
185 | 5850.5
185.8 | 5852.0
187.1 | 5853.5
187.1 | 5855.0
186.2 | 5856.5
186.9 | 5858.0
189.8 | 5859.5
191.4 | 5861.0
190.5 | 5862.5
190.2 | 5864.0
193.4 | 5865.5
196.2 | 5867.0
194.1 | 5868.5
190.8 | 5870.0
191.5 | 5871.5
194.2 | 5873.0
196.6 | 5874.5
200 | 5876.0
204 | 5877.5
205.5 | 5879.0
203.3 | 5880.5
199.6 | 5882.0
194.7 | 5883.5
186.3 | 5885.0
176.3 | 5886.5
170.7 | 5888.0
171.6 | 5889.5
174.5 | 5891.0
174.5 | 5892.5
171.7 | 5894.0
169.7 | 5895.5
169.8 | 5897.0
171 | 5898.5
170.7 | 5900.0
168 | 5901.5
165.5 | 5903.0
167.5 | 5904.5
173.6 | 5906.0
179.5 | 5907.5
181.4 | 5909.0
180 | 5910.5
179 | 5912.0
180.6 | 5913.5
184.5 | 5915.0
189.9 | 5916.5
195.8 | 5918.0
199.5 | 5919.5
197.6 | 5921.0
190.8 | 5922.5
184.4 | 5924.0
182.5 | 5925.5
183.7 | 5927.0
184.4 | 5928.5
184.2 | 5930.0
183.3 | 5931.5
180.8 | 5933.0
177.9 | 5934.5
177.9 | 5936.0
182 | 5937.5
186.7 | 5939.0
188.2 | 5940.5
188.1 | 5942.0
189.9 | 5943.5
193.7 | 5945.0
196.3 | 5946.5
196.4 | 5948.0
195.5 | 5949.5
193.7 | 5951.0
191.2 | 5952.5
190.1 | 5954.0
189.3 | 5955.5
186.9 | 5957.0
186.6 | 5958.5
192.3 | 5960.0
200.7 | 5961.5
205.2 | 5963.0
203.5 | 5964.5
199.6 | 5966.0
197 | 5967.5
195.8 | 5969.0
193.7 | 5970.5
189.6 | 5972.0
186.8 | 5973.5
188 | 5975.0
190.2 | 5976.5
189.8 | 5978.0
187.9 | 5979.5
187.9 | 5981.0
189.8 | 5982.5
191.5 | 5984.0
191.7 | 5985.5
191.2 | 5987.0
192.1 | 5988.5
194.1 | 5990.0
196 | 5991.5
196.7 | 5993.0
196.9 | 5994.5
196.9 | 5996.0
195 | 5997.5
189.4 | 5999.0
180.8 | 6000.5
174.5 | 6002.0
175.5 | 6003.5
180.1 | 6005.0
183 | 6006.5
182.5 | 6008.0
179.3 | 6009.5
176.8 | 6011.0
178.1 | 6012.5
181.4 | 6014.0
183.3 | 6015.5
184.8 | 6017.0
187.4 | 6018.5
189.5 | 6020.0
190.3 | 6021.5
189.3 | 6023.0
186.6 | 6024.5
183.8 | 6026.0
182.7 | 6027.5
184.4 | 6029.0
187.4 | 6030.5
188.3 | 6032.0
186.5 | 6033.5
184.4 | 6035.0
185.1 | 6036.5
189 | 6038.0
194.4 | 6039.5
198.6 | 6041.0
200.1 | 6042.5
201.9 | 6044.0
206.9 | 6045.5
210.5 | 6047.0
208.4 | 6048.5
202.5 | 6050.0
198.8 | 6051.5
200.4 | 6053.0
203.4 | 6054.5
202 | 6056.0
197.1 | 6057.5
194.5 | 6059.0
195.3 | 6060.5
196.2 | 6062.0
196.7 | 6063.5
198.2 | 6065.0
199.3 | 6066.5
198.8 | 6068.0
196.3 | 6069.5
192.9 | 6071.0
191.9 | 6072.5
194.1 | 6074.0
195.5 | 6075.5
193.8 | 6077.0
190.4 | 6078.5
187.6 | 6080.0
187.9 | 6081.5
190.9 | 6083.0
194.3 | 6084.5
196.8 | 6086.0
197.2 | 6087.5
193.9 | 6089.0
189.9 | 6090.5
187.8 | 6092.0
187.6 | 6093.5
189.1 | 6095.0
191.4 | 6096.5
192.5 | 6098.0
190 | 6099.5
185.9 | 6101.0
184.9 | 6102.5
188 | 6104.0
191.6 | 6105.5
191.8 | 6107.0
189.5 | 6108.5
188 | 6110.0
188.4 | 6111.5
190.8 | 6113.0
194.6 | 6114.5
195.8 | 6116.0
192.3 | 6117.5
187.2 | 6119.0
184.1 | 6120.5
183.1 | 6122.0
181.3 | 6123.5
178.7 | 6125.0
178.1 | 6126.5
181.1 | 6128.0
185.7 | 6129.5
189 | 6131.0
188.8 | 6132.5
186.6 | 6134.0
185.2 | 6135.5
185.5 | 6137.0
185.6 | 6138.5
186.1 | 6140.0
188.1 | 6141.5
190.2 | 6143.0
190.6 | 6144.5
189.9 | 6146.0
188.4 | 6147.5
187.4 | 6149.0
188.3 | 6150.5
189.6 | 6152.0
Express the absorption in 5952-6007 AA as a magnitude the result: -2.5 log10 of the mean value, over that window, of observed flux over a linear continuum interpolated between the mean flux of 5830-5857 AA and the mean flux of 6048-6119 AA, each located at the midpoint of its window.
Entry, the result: 0.01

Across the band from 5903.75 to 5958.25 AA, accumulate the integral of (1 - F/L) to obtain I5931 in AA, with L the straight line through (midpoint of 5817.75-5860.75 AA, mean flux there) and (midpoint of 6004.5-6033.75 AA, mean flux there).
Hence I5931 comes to 0.8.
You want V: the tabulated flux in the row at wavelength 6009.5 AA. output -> 179.3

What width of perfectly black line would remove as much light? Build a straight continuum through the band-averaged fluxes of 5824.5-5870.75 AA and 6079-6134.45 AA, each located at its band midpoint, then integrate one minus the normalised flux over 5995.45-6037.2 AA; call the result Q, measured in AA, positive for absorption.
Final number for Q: 1.3 AA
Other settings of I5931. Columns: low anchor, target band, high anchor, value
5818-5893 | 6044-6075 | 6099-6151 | -1.7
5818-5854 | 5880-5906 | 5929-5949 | 1.9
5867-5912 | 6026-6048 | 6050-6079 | 0.2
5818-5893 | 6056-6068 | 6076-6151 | -0.5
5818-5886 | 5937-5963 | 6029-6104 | 0.4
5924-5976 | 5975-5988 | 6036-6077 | 0.2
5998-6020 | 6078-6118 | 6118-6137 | -1.5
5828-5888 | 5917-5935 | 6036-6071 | 0.7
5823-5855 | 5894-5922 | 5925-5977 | 1.9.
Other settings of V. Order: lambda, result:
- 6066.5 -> 199.3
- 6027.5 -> 182.7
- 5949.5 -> 195.5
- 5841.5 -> 195.3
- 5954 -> 190.1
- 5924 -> 184.4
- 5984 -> 191.5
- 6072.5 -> 191.9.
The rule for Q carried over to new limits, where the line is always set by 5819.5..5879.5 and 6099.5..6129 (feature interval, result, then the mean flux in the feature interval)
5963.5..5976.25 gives -0.21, 194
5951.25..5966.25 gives -0.22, 194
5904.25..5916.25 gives 0.85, 179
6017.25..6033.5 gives 0.24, 187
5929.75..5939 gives 0.52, 181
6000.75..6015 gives 0.82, 179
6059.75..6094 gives -0.99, 194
